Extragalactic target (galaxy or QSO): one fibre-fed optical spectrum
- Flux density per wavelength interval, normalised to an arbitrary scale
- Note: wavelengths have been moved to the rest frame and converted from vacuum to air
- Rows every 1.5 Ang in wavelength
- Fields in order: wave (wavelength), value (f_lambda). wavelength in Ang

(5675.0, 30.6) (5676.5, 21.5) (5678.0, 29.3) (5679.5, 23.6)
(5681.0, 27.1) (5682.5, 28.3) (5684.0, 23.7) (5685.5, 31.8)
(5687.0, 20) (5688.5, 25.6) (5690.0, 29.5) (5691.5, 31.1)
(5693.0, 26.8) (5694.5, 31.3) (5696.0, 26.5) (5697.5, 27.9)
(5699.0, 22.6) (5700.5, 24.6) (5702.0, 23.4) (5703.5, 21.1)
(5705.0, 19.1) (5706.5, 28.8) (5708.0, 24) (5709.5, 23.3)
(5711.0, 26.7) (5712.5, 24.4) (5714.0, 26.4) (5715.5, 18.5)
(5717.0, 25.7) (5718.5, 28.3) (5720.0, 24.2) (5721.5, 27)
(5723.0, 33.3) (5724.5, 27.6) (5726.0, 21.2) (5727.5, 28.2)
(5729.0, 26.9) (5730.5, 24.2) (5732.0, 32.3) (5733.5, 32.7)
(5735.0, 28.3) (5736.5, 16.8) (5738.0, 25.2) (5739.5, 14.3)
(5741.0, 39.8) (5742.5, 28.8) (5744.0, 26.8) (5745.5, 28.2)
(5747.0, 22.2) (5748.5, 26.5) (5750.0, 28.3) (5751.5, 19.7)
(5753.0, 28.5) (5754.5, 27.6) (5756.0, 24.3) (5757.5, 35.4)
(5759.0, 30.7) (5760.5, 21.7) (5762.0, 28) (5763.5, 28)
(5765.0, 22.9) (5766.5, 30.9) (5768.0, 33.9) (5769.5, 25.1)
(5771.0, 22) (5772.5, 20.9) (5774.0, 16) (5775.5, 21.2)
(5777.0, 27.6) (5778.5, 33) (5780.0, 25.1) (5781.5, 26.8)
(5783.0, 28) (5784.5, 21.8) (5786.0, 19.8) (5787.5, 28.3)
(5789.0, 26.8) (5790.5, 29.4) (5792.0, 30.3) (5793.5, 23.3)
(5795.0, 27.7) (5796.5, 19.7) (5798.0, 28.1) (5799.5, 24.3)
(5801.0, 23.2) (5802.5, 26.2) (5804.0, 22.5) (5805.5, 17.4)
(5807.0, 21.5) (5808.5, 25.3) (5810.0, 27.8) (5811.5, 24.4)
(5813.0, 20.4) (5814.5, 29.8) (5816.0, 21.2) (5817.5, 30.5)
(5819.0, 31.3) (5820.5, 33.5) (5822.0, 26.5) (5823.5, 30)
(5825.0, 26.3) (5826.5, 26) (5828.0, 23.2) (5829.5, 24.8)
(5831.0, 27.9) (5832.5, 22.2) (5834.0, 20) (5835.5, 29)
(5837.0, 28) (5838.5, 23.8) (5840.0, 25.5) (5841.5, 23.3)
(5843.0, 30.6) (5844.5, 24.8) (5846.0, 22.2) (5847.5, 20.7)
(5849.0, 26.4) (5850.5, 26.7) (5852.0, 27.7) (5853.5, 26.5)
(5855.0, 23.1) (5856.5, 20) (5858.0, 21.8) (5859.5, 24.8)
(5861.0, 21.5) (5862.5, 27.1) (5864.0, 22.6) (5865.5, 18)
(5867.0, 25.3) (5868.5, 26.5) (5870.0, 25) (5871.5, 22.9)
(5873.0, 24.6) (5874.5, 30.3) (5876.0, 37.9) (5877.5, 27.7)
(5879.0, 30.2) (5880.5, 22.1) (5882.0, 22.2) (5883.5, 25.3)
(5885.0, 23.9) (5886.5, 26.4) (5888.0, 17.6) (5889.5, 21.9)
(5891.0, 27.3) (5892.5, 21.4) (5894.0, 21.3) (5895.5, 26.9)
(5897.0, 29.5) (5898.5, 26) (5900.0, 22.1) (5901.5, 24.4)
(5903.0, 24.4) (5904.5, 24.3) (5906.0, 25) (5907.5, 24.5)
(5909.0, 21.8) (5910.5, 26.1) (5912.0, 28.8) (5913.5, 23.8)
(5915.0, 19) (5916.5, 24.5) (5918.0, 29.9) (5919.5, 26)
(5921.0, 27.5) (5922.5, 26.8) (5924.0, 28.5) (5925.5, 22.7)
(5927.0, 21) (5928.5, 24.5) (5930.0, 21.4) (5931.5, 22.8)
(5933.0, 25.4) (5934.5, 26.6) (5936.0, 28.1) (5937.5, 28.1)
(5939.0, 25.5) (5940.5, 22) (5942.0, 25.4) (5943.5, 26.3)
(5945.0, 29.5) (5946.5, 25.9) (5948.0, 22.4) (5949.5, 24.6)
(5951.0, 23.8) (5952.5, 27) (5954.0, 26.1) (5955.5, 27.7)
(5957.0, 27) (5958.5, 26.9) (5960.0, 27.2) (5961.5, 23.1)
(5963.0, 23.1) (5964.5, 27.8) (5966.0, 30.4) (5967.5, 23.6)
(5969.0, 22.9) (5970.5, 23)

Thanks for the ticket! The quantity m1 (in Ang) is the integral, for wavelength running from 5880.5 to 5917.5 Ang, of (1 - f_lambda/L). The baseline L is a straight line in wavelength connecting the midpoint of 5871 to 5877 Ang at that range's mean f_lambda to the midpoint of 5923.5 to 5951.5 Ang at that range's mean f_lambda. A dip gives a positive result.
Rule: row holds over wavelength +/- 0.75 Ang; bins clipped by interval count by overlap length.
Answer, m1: 4.5 Ang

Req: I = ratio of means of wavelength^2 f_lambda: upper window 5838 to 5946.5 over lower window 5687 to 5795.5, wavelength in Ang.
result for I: 1.01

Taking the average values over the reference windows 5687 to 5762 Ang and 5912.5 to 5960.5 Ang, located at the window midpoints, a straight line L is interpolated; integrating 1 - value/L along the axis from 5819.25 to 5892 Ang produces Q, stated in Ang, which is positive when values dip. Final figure 1.3 Ang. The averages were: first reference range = 26.2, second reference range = 25.4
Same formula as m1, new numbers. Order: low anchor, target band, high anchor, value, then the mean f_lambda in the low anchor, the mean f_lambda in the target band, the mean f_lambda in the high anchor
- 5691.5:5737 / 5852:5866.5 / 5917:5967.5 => 1.5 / 25.9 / 23.1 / 25.7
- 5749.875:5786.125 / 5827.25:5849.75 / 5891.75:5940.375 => 0.6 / 26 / 24.8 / 24.9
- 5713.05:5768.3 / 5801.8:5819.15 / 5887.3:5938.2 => 0.9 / 26.8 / 24.6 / 24.7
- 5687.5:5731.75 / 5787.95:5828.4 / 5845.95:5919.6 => -1.0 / 25.8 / 25.8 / 24.7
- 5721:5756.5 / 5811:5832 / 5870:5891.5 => -0.6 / 26.6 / 26.8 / 25.7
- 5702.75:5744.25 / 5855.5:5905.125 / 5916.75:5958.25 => 2.1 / 25.8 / 24.6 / 25.6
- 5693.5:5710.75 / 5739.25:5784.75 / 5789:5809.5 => -3.1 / 24.9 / 26.4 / 24.7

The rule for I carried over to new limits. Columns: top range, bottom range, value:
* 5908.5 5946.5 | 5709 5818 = 1.04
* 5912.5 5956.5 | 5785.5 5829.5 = 1.03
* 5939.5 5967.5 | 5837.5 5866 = 1.11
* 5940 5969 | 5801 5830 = 1.05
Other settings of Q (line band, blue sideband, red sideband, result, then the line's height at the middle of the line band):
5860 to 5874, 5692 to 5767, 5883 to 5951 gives 0.7 Ang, 25.2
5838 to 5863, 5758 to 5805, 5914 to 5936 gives 0.8 Ang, 25.2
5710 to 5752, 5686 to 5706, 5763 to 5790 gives -1.2 Ang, 25.5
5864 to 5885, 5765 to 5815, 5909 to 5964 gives -0.5 Ang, 25.2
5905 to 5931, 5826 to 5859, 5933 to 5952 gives 0.7 Ang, 25.5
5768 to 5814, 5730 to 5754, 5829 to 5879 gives 2.2 Ang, 25.9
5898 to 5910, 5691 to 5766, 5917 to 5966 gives 0.8 Ang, 25.8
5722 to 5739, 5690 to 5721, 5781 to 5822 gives -0.9 Ang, 25.4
